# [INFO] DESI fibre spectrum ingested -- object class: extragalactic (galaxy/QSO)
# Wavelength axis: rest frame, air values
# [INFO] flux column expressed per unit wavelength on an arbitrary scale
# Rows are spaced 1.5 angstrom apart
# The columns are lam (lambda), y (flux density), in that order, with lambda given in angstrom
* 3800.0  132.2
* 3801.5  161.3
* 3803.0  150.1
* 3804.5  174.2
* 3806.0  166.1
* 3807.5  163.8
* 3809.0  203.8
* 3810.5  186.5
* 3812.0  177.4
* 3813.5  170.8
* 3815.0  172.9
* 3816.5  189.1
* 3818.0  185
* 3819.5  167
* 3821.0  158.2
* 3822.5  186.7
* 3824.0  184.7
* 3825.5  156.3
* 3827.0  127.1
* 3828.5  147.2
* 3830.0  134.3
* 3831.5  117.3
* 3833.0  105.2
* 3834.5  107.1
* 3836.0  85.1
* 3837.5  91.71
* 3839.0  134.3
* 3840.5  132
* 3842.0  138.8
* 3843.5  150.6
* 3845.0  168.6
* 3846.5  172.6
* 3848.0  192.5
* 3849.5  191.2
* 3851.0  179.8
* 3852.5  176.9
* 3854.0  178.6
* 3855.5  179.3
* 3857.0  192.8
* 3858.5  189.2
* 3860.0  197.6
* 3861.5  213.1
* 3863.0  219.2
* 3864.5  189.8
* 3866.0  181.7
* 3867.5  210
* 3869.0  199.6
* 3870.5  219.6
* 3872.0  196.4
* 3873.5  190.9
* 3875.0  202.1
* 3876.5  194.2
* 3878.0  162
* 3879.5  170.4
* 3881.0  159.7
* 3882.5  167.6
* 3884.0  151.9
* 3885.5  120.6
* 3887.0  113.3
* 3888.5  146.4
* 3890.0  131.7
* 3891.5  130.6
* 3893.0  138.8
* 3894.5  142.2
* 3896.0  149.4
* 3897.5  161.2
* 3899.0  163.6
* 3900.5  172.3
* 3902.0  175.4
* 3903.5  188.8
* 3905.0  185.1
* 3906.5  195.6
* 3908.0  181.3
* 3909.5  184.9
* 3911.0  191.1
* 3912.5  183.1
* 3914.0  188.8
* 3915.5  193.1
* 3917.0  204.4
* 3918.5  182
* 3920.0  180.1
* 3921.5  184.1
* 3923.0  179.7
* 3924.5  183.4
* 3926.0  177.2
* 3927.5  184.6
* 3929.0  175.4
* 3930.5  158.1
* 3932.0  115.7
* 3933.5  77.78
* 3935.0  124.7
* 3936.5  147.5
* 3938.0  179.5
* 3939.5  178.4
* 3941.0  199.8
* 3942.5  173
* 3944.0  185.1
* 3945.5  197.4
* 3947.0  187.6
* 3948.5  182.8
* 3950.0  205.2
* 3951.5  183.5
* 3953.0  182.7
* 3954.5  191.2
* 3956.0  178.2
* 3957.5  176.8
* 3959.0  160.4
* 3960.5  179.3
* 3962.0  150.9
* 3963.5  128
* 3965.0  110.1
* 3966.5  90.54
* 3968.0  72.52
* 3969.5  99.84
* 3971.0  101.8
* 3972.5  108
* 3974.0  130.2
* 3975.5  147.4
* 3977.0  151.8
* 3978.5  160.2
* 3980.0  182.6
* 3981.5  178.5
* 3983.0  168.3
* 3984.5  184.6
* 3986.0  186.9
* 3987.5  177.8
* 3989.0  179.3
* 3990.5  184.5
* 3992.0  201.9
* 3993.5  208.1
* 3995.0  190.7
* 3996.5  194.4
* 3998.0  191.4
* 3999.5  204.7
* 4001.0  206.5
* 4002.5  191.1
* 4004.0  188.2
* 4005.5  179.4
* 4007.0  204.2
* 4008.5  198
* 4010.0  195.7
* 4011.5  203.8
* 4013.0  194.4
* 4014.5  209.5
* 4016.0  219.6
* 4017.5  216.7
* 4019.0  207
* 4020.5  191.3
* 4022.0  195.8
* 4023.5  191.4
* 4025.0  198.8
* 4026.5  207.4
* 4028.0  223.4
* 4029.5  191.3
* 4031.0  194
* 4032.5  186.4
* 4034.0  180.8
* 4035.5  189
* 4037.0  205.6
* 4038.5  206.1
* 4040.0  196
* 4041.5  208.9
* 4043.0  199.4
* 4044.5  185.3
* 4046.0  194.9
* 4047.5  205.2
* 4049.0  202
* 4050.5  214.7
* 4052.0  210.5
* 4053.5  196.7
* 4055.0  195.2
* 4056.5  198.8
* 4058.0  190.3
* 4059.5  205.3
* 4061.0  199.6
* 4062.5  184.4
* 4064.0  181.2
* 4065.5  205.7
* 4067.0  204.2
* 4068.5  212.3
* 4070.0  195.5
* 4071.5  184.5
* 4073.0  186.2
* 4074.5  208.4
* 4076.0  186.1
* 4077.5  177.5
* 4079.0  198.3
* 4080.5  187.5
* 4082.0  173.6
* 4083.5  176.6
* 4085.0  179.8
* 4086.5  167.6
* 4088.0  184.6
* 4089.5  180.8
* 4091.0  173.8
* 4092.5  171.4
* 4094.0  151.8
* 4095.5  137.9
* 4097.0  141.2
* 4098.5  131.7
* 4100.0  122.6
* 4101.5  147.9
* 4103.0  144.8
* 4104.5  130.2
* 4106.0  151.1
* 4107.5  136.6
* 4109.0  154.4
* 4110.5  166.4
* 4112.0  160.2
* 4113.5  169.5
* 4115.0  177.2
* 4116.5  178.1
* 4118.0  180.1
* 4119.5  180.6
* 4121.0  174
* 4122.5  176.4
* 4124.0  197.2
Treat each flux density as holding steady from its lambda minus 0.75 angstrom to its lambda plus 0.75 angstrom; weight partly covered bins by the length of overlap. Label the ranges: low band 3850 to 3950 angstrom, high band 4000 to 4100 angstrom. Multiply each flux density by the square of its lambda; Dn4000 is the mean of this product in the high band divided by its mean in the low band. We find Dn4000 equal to 1.2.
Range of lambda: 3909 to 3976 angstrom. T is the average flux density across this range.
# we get 162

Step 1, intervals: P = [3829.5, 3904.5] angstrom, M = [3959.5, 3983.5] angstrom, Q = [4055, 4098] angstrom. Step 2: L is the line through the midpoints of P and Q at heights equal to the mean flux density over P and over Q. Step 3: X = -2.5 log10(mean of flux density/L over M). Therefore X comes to 0.27 mag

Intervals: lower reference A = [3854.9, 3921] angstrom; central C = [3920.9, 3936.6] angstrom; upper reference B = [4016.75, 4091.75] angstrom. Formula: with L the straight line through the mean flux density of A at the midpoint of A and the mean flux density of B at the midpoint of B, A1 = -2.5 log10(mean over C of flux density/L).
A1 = 0.17 mag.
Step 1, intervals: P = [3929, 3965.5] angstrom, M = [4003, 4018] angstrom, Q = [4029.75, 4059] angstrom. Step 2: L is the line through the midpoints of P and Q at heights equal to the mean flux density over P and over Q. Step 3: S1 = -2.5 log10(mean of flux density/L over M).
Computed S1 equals -0.078 mag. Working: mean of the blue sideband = 165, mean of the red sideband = 198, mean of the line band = 201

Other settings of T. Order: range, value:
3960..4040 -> 178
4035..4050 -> 200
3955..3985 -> 143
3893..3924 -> 178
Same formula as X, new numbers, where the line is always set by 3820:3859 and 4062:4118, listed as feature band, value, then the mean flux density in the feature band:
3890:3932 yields -0.101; 174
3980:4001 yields -0.155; 189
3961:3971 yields 0.421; 110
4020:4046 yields -0.181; 197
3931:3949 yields -0.013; 162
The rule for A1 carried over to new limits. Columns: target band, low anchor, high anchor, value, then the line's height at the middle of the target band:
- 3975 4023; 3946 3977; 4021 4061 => -0.108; 172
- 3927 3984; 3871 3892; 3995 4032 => 0.173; 183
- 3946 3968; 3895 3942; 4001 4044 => 0.126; 182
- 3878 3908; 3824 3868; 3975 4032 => 0.090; 170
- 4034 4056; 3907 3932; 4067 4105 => -0.154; 174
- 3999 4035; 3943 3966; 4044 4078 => -0.069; 187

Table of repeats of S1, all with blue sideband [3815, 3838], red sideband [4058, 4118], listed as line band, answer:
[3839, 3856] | -0.14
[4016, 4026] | -0.22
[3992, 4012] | -0.20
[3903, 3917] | -0.23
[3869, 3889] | -0.14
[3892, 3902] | -0.02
